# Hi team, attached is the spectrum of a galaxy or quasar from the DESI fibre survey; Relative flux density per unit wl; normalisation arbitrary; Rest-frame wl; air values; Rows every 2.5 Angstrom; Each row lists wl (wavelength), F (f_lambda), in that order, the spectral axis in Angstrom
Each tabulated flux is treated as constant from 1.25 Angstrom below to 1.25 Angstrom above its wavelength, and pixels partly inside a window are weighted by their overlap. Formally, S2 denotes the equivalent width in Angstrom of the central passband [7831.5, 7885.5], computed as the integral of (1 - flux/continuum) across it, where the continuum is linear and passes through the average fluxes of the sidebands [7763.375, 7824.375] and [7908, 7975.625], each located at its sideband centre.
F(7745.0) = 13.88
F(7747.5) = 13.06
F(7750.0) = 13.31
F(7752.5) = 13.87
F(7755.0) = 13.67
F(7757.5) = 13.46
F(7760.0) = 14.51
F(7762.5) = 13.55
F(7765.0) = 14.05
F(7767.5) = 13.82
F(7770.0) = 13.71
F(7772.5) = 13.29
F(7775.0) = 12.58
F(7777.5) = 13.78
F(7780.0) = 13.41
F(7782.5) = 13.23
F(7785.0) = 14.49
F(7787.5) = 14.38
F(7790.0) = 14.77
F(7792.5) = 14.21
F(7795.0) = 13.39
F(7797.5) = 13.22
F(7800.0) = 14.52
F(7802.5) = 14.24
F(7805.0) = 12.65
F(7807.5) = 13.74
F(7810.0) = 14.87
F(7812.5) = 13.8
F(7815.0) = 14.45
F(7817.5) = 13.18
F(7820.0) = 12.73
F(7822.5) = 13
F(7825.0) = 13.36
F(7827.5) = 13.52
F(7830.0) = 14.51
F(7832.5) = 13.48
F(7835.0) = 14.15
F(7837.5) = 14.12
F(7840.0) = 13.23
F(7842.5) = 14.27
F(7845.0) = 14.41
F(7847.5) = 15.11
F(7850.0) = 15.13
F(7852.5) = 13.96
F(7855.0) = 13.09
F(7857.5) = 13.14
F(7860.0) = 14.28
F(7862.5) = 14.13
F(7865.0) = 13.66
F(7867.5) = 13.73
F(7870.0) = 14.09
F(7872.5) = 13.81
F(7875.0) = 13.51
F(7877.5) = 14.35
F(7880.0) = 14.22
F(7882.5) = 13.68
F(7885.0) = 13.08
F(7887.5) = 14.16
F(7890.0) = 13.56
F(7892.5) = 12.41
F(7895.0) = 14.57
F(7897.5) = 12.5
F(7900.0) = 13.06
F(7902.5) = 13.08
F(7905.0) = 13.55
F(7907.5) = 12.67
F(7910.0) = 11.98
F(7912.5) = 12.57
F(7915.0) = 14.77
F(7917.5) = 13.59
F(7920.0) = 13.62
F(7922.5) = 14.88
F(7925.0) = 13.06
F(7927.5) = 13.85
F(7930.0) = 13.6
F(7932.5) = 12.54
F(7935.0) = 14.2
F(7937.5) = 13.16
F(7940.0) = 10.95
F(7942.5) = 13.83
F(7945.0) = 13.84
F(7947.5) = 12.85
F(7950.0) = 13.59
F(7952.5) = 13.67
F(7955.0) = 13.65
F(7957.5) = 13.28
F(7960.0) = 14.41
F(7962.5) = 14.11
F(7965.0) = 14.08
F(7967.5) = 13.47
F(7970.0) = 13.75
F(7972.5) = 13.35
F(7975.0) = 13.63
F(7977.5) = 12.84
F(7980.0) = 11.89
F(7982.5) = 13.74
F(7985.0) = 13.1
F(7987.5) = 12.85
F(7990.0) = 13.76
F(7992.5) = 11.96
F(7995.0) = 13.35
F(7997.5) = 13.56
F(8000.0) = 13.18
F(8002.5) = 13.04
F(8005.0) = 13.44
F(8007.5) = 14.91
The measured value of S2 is -1.3 Angstrom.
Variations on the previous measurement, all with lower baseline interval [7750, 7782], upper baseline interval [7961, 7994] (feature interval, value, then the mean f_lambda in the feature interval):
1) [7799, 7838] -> -0.6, 13.8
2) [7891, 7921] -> 0.4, 13.2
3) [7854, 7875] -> -0.4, 13.7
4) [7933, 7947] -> 0.2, 13.1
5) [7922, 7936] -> -0.3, 13.6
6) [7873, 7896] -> -0.5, 13.7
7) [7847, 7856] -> -0.5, 14.3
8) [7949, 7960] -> -0.3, 13.6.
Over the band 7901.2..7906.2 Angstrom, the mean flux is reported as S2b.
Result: 13.3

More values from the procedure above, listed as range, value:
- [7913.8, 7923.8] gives 14.2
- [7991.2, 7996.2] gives 12.7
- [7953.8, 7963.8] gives 13.9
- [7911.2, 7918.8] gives 13.6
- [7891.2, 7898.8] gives 13.2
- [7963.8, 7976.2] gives 13.7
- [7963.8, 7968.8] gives 13.8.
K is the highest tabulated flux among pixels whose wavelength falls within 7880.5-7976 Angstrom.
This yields 14.88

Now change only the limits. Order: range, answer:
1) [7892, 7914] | 14.57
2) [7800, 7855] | 15.13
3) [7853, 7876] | 14.28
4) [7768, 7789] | 14.49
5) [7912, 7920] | 14.77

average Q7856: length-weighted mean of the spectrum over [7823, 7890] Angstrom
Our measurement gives 13.9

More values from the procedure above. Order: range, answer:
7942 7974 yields 13.7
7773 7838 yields 13.8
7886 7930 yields 13.4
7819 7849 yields 13.8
